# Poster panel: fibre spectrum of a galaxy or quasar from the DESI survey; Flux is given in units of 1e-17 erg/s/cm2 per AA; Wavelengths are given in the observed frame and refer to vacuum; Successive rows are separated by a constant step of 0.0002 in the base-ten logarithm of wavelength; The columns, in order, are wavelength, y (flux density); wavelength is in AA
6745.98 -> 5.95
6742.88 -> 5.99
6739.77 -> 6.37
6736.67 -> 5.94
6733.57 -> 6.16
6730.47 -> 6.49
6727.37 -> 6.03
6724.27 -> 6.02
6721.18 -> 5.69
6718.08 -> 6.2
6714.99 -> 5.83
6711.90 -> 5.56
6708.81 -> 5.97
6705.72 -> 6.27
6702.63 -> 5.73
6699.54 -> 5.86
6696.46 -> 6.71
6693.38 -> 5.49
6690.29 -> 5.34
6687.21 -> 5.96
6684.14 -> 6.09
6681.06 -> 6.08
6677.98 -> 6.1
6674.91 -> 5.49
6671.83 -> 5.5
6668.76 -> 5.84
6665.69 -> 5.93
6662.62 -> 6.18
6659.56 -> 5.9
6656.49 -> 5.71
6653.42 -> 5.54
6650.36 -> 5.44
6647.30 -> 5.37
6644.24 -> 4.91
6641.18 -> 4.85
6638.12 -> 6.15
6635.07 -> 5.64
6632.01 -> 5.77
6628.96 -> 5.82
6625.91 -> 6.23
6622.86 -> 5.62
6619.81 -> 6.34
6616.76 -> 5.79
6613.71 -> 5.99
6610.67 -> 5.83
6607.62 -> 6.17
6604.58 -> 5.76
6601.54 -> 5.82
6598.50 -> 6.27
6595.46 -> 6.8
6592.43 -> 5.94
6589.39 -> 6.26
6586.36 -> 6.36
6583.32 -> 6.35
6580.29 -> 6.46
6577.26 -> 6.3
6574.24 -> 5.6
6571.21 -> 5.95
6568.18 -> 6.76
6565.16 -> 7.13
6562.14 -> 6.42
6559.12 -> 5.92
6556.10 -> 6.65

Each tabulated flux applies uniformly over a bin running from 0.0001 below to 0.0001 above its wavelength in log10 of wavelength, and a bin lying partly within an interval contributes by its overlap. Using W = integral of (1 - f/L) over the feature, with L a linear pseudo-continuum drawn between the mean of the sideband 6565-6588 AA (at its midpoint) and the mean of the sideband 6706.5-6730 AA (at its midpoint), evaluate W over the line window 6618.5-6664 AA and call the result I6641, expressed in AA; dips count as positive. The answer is 3.4 AA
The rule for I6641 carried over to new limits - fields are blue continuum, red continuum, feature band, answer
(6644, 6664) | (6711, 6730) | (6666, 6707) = -0.8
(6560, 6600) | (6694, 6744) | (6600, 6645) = 3.3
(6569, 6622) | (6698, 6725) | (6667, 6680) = 0.5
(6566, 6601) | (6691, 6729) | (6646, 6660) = 1.2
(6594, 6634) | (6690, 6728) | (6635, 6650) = 1.6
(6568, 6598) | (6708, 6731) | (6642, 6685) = 2.7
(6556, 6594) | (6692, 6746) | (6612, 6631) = 0.8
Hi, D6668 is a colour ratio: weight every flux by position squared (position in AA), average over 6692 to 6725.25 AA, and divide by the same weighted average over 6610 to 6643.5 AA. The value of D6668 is 1.05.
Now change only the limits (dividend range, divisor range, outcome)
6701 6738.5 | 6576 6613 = 1.01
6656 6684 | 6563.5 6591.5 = 0.95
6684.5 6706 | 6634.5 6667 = 1.07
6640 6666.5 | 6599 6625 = 0.94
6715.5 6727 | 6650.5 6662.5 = 1.06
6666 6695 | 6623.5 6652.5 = 1.05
